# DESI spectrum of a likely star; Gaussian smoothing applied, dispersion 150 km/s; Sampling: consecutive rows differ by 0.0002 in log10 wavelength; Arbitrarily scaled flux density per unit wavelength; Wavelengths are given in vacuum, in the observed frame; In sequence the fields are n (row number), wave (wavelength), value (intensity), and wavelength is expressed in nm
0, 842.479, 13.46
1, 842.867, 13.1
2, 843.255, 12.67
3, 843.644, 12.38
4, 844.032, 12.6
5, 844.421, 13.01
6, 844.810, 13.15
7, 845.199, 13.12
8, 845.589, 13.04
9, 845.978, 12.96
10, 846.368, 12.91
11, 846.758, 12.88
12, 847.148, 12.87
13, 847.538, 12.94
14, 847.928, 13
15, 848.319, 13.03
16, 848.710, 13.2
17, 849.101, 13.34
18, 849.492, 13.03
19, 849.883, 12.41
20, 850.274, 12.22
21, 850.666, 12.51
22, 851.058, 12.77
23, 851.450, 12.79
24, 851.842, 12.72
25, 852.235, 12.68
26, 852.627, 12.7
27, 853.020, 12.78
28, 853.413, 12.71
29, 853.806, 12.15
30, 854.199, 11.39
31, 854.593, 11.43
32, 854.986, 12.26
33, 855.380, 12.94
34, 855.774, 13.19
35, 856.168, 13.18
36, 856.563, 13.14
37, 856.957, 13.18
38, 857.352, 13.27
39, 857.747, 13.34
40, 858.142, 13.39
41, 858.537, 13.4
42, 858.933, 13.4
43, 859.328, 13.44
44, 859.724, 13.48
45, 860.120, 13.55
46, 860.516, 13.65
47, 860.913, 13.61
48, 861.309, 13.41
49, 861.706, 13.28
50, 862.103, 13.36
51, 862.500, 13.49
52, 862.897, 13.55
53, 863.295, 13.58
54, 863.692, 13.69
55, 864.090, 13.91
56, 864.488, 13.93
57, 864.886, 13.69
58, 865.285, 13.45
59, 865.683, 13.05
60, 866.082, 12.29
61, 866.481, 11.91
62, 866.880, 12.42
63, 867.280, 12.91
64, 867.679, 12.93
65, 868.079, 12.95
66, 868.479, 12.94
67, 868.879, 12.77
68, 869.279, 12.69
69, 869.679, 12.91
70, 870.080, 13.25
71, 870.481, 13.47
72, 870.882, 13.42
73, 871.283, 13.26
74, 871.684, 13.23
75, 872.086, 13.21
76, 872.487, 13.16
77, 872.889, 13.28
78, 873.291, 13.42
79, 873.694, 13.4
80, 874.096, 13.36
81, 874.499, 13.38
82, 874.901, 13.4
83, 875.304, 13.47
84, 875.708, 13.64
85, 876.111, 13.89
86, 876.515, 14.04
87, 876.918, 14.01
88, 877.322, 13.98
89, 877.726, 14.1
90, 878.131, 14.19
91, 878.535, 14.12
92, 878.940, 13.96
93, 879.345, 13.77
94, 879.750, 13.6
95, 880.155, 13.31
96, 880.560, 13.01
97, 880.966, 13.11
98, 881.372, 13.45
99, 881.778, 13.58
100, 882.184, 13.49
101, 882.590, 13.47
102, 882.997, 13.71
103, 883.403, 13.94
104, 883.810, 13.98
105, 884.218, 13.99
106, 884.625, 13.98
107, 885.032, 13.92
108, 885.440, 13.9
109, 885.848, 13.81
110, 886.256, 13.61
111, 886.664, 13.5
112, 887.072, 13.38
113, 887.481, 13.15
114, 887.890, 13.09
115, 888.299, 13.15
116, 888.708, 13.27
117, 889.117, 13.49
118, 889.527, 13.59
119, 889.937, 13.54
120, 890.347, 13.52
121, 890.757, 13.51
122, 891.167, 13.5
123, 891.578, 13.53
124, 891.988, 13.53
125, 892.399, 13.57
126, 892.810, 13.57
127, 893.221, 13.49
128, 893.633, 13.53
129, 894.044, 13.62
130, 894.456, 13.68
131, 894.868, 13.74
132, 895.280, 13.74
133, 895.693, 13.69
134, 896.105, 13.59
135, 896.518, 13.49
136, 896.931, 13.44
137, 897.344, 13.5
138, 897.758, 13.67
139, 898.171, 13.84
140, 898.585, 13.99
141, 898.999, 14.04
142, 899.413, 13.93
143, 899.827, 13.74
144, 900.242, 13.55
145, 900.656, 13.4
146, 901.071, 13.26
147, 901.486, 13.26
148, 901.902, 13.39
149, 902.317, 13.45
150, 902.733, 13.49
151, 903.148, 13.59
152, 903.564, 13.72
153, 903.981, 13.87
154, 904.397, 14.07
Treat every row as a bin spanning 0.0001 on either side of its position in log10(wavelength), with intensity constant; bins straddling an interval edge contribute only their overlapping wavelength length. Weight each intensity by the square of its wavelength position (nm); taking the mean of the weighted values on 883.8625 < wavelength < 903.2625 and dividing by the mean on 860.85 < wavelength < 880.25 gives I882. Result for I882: 1.07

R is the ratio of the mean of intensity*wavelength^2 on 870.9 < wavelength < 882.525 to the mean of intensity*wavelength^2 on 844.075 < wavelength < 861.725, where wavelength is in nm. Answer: 1.11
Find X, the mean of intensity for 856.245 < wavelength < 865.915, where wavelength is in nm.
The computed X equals 13.5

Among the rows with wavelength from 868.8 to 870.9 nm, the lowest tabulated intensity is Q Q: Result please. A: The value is 12.69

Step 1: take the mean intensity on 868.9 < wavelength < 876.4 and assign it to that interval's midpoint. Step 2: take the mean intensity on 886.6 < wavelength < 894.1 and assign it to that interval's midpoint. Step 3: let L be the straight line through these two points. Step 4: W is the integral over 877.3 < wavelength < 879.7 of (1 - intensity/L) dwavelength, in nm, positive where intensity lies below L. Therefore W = -0.11 nm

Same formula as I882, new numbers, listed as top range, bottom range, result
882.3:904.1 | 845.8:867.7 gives 1.14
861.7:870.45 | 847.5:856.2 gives 1.07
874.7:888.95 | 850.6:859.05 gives 1.14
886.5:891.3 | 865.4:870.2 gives 1.10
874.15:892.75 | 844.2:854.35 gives 1.15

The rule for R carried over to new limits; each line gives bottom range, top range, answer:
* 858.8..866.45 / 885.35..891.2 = 1.06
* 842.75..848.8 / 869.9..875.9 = 1.10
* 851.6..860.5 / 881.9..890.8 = 1.13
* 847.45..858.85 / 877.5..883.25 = 1.13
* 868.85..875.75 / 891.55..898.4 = 1.08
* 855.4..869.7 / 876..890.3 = 1.08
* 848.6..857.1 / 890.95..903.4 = 1.19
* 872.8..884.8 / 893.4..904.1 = 1.04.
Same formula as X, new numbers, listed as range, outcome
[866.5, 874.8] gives 13.1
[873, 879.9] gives 13.7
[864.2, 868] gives 13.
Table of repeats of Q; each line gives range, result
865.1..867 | 11.91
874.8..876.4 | 13.4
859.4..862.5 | 13.28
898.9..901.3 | 13.26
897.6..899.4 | 13.67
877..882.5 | 13.01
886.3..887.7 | 13.15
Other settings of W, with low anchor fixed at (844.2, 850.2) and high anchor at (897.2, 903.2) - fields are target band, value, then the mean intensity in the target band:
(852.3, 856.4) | 0.18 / 12.5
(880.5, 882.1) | 0.01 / 13.3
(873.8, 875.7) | -0.02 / 13.4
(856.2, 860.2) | -0.07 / 13.3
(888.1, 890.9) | 0.01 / 13.4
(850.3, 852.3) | 0.06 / 12.6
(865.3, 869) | 0.14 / 12.7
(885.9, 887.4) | -0.01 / 13.5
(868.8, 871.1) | 0.02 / 13.1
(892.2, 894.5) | -0.01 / 13.6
